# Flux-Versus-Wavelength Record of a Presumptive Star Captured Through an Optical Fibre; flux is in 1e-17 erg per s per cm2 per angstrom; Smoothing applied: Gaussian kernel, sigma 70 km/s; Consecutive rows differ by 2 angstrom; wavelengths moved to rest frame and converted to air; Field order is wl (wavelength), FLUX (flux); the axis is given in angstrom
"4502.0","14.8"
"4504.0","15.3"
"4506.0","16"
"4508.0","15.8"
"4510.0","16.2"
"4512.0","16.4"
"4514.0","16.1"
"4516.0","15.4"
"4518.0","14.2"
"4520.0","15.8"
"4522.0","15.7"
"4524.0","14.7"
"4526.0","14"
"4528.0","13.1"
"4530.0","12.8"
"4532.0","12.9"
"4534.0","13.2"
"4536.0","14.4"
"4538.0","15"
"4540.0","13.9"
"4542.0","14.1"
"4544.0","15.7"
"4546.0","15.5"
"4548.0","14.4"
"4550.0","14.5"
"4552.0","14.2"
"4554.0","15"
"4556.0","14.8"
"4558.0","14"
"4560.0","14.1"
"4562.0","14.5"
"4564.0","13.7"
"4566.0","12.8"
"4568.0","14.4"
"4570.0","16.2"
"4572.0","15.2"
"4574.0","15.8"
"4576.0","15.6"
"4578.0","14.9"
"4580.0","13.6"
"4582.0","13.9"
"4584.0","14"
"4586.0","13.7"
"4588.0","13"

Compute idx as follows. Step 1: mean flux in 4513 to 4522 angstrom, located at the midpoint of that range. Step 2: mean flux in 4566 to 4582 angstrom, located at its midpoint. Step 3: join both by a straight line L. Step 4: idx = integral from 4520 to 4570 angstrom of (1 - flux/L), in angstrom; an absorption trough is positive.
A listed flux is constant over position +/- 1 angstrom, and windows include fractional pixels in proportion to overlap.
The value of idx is 2.8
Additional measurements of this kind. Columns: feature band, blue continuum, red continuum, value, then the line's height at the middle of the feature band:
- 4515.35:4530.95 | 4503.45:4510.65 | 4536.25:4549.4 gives 0.9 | 15.3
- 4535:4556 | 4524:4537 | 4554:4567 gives -1.4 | 13.8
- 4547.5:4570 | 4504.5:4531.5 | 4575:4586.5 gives 0.4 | 14.6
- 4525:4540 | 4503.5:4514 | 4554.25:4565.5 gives 1.5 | 15.2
